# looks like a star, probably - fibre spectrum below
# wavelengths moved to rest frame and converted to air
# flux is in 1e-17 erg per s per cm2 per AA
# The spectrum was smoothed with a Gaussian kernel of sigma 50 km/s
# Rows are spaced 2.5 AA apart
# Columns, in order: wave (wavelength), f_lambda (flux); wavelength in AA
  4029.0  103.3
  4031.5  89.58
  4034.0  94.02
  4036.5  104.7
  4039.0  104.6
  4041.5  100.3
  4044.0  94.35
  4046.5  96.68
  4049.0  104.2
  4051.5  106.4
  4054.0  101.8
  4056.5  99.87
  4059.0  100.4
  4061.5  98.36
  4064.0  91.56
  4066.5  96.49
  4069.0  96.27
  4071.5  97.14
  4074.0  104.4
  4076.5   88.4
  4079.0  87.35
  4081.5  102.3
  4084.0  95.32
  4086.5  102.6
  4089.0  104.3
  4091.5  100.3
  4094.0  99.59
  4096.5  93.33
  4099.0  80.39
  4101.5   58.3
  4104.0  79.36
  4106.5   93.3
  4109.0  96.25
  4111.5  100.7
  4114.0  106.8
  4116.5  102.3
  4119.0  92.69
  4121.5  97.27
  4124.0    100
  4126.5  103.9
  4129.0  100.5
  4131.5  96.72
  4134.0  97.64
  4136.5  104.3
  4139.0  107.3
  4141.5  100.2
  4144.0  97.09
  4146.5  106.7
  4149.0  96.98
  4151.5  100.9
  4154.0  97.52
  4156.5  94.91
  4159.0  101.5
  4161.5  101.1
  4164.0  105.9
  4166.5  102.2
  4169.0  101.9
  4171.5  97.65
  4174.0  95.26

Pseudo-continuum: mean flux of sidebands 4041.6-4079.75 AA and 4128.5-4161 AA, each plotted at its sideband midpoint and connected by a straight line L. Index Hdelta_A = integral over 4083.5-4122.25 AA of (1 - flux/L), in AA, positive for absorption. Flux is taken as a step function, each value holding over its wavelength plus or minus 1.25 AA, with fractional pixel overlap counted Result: 2.01 AA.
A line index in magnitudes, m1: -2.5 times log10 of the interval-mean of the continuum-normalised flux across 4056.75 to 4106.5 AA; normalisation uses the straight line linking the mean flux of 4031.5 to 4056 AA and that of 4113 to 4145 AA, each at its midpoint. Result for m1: 0.075 mag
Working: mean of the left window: 100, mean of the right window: 100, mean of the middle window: 93.6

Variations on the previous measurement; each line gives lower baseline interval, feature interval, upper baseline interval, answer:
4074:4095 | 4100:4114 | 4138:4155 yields 0.14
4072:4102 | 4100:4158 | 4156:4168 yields 0.01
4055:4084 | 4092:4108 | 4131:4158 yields 0.15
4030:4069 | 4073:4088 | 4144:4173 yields 0.03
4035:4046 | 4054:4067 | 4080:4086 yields 0.02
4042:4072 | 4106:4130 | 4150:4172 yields 0.00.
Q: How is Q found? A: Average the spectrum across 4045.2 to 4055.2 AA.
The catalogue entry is 102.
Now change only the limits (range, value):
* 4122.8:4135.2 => 99.8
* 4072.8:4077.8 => 96.2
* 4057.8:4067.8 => 96.7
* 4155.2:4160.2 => 98.2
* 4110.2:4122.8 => 99.9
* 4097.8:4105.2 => 72.6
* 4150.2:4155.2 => 99.2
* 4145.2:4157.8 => 99.4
